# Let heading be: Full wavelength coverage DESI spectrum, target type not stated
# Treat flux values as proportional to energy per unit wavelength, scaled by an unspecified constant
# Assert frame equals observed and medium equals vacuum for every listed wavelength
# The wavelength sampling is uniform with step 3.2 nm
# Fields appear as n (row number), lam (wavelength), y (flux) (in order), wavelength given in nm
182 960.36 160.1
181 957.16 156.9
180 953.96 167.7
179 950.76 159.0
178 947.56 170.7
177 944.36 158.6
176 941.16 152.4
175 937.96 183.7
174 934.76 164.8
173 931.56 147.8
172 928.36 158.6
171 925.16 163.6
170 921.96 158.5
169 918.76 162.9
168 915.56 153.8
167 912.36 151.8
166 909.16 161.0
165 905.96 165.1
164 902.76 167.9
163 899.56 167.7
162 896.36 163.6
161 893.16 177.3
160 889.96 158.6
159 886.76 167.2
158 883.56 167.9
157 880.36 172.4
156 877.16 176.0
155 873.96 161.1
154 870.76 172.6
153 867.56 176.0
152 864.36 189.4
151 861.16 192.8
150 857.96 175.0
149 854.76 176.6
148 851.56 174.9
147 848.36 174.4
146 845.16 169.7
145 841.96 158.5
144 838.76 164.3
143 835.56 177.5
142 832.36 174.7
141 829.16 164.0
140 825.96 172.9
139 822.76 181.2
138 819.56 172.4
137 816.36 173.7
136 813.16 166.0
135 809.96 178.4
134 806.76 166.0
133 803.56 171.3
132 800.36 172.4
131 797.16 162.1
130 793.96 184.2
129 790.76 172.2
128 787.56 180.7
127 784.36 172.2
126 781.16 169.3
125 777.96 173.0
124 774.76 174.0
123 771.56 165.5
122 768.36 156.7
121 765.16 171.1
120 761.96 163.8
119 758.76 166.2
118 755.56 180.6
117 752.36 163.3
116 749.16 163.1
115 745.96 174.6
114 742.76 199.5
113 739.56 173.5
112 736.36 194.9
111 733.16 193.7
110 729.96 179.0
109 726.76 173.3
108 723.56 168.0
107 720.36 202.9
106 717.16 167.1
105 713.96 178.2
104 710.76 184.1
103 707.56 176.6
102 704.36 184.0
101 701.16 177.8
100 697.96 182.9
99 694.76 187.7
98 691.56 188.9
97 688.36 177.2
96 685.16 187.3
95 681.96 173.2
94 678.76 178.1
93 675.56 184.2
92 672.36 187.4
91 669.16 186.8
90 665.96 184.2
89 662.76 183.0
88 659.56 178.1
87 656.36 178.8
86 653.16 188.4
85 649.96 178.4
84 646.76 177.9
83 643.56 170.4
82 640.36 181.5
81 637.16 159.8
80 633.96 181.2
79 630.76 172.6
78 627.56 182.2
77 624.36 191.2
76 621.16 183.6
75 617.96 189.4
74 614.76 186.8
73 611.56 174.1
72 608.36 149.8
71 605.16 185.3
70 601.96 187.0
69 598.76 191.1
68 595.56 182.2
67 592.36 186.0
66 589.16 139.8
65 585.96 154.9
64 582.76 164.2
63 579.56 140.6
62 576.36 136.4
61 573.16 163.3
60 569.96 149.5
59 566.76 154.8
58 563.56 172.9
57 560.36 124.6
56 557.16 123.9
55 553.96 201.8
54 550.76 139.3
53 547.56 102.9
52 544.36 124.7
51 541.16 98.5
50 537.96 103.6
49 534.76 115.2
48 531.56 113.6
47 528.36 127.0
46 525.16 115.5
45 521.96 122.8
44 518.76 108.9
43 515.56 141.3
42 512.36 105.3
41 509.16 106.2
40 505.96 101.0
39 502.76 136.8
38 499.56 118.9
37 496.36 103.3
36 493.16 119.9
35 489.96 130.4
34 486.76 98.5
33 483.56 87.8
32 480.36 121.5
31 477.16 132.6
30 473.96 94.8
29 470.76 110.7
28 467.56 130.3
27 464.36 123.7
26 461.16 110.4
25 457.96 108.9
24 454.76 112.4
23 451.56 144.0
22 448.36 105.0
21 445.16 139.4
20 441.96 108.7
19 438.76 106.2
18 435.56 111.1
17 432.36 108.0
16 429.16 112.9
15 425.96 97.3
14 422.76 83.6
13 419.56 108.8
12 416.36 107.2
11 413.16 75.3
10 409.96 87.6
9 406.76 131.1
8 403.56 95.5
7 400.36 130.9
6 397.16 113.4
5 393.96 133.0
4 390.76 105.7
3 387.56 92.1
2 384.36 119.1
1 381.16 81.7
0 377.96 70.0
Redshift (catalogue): 0.48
